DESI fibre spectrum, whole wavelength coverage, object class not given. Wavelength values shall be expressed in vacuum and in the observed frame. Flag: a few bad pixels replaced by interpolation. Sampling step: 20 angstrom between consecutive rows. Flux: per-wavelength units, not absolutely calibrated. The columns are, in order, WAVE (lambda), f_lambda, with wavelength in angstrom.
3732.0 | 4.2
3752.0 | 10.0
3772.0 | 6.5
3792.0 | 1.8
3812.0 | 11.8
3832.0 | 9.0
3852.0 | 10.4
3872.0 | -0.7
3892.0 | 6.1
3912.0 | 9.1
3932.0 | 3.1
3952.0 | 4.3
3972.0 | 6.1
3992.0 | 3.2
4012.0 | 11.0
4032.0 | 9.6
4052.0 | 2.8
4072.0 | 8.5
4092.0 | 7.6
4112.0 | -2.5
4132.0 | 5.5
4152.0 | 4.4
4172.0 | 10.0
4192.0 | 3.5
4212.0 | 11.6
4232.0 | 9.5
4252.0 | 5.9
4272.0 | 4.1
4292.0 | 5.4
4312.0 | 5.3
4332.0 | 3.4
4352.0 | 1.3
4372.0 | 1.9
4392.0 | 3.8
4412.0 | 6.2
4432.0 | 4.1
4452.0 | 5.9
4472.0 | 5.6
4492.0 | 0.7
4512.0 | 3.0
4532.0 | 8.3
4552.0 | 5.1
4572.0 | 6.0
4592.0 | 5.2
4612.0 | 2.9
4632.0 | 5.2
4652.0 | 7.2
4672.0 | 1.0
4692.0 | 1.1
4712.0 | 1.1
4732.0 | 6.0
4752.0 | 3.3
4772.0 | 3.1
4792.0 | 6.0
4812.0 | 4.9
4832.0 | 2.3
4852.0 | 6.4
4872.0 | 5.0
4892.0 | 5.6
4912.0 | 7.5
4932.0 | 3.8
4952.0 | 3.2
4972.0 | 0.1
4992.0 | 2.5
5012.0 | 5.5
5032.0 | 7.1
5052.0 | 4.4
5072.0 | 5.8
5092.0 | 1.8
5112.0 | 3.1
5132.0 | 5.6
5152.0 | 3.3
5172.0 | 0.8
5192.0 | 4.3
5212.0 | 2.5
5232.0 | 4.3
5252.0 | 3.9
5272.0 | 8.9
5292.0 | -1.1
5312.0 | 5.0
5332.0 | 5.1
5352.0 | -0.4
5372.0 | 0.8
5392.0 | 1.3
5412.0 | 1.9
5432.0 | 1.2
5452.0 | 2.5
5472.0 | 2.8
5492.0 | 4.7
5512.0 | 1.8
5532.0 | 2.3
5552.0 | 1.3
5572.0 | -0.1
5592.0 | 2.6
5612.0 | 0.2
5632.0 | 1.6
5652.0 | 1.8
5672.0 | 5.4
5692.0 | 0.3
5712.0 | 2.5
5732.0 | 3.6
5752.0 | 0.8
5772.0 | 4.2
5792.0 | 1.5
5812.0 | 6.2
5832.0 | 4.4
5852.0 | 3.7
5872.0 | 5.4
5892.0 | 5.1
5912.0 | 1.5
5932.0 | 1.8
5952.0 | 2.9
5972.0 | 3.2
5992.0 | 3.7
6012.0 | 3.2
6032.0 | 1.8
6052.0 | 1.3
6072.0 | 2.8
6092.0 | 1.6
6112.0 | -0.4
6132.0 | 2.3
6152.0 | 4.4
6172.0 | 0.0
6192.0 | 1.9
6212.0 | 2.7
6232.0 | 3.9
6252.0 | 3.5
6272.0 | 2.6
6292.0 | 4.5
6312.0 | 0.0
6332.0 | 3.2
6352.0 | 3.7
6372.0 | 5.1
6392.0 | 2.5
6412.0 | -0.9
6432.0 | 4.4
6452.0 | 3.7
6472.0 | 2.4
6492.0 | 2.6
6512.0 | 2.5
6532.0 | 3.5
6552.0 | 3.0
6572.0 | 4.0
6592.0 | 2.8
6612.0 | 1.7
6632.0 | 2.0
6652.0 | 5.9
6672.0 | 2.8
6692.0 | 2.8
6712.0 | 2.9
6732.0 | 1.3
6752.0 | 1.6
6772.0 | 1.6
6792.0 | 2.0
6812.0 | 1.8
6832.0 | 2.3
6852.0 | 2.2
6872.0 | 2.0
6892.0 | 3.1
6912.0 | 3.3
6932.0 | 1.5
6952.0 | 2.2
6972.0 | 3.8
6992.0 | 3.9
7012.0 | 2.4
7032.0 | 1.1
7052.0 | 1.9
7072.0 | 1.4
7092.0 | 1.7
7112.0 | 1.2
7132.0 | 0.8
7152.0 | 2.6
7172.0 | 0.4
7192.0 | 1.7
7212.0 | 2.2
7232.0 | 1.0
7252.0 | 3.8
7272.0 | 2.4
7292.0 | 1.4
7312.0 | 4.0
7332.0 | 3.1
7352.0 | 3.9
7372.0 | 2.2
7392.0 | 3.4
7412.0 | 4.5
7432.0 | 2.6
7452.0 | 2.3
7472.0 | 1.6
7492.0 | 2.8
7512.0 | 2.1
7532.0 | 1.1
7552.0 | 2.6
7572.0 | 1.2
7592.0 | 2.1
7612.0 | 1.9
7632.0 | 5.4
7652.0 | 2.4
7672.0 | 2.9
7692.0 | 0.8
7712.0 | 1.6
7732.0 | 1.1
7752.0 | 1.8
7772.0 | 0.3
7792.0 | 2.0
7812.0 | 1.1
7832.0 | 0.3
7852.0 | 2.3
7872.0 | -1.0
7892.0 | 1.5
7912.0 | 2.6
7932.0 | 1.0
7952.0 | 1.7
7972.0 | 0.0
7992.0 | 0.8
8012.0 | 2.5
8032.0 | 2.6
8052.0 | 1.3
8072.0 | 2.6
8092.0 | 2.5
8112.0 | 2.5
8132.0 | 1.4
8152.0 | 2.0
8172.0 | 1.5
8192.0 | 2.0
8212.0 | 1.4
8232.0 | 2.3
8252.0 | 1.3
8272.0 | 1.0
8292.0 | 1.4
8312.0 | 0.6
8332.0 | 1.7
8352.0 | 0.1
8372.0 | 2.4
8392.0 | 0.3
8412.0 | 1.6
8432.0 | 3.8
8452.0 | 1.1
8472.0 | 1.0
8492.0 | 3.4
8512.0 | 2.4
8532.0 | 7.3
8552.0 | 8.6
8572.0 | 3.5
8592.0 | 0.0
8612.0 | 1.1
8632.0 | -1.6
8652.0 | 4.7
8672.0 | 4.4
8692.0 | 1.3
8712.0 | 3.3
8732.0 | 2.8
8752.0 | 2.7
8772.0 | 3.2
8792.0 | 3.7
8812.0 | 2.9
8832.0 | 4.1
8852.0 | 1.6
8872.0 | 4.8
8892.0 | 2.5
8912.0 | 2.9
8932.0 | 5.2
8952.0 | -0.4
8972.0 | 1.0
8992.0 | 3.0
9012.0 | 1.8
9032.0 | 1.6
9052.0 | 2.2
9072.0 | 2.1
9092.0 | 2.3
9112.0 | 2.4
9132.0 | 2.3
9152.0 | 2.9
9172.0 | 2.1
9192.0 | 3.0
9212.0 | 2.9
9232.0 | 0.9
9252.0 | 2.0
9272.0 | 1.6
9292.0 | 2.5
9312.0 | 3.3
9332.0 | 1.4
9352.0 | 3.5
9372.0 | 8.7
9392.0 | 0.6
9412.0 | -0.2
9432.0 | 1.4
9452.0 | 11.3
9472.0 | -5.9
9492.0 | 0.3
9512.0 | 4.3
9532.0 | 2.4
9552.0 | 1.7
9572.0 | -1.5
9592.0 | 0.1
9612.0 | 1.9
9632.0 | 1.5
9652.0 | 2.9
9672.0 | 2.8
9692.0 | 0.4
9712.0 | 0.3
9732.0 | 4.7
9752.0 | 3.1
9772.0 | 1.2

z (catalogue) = 1.291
